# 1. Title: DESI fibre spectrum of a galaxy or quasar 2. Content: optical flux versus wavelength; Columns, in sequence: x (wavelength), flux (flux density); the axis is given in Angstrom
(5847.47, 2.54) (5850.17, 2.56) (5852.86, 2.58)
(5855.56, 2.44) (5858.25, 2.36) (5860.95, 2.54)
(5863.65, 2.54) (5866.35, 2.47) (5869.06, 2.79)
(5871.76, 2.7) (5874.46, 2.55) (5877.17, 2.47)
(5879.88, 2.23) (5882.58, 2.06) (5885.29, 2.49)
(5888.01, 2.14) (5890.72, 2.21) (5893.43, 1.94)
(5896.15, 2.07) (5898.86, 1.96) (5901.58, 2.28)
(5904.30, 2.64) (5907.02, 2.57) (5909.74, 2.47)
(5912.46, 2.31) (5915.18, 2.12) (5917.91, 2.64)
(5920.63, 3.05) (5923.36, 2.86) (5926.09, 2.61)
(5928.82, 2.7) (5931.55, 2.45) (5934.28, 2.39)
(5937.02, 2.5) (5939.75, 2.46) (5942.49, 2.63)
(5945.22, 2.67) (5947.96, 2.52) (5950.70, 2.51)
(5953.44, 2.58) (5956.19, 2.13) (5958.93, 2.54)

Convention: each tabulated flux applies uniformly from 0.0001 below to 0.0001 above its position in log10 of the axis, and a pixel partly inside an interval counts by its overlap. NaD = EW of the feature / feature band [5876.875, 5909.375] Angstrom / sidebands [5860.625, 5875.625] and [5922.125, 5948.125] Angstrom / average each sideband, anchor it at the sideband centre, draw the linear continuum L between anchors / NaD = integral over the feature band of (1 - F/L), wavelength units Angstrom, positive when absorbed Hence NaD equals 4.3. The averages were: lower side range 2.6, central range 2.25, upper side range 2.58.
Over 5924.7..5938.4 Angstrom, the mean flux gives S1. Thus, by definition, 2.53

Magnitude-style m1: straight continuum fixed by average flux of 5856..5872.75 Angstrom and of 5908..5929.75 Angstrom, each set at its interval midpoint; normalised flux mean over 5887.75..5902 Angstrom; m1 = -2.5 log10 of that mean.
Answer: 0.230 mag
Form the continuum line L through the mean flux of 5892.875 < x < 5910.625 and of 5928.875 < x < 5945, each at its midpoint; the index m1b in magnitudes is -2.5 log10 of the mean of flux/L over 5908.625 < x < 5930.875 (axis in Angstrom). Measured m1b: -0.08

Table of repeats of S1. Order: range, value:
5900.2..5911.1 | 2.49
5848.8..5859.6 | 2.49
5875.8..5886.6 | 2.31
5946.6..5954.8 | 2.54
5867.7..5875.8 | 2.68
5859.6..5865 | 2.54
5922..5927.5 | 2.73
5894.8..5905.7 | 2.24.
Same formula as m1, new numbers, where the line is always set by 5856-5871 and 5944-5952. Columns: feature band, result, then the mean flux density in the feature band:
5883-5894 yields 0.16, 2.2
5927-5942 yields 0.02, 2.51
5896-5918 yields 0.10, 2.34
